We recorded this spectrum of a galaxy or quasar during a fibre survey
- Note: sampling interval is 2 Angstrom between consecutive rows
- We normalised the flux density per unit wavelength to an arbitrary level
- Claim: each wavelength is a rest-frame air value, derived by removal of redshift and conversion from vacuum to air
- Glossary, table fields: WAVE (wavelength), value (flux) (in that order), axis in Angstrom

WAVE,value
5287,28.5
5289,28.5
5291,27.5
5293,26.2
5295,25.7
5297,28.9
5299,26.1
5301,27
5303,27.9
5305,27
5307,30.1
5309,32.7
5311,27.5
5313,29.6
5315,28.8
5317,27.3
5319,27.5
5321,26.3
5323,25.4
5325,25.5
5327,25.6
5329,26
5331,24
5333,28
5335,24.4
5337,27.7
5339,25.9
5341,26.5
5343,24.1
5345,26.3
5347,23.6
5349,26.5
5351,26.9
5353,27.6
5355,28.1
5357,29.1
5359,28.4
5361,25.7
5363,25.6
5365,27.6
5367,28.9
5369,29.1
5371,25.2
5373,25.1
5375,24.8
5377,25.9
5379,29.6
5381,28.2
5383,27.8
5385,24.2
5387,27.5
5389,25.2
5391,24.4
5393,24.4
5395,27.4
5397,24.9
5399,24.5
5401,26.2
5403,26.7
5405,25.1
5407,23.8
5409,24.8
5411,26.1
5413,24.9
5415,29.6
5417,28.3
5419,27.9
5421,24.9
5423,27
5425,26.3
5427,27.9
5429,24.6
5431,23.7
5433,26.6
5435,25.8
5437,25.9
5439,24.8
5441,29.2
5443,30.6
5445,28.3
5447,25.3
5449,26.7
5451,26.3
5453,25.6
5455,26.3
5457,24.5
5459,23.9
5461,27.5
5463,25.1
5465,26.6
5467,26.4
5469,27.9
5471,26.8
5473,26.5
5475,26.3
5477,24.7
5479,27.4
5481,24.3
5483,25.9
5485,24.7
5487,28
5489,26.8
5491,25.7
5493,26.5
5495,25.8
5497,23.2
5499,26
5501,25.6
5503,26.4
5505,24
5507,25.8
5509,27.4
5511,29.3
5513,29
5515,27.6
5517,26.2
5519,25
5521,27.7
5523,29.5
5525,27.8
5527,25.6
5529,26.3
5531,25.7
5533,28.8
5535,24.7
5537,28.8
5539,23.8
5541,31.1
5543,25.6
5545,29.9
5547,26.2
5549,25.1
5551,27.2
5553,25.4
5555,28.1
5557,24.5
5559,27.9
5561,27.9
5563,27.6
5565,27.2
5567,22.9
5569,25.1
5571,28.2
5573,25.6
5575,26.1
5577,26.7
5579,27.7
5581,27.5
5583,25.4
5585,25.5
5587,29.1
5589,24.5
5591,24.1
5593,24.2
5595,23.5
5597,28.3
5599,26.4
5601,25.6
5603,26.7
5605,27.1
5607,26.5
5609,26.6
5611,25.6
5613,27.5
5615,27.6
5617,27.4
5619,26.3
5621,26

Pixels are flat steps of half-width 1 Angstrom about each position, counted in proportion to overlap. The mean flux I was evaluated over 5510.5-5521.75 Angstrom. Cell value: 27.4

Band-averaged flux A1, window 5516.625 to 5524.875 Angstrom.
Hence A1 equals 27.2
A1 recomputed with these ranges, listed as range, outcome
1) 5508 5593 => 26.8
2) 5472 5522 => 26.2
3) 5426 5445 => 26.7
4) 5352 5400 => 26.6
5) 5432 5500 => 26.2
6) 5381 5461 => 26.1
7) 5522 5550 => 27.1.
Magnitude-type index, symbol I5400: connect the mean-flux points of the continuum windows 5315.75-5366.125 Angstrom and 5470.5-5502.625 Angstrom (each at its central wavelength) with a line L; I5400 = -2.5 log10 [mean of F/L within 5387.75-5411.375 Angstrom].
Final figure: 0.04 mag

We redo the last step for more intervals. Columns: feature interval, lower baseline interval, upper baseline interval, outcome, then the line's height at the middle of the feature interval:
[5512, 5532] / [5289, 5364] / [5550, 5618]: -0.02 mag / 26.5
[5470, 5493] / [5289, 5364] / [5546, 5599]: 0.02 mag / 26.5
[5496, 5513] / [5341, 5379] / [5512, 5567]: 0.03 mag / 26.9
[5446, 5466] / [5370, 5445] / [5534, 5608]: 0.02 mag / 26.3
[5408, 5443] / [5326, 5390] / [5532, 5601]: 0.00 mag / 26.5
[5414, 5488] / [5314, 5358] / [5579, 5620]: 0.00 mag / 26.4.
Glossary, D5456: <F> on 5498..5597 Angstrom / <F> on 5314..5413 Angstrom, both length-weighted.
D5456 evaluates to 1.0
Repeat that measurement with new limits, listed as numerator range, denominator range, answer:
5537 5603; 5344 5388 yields 0.98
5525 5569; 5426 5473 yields 1.01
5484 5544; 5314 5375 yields 1.00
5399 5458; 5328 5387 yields 0.99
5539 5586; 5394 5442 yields 1.02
